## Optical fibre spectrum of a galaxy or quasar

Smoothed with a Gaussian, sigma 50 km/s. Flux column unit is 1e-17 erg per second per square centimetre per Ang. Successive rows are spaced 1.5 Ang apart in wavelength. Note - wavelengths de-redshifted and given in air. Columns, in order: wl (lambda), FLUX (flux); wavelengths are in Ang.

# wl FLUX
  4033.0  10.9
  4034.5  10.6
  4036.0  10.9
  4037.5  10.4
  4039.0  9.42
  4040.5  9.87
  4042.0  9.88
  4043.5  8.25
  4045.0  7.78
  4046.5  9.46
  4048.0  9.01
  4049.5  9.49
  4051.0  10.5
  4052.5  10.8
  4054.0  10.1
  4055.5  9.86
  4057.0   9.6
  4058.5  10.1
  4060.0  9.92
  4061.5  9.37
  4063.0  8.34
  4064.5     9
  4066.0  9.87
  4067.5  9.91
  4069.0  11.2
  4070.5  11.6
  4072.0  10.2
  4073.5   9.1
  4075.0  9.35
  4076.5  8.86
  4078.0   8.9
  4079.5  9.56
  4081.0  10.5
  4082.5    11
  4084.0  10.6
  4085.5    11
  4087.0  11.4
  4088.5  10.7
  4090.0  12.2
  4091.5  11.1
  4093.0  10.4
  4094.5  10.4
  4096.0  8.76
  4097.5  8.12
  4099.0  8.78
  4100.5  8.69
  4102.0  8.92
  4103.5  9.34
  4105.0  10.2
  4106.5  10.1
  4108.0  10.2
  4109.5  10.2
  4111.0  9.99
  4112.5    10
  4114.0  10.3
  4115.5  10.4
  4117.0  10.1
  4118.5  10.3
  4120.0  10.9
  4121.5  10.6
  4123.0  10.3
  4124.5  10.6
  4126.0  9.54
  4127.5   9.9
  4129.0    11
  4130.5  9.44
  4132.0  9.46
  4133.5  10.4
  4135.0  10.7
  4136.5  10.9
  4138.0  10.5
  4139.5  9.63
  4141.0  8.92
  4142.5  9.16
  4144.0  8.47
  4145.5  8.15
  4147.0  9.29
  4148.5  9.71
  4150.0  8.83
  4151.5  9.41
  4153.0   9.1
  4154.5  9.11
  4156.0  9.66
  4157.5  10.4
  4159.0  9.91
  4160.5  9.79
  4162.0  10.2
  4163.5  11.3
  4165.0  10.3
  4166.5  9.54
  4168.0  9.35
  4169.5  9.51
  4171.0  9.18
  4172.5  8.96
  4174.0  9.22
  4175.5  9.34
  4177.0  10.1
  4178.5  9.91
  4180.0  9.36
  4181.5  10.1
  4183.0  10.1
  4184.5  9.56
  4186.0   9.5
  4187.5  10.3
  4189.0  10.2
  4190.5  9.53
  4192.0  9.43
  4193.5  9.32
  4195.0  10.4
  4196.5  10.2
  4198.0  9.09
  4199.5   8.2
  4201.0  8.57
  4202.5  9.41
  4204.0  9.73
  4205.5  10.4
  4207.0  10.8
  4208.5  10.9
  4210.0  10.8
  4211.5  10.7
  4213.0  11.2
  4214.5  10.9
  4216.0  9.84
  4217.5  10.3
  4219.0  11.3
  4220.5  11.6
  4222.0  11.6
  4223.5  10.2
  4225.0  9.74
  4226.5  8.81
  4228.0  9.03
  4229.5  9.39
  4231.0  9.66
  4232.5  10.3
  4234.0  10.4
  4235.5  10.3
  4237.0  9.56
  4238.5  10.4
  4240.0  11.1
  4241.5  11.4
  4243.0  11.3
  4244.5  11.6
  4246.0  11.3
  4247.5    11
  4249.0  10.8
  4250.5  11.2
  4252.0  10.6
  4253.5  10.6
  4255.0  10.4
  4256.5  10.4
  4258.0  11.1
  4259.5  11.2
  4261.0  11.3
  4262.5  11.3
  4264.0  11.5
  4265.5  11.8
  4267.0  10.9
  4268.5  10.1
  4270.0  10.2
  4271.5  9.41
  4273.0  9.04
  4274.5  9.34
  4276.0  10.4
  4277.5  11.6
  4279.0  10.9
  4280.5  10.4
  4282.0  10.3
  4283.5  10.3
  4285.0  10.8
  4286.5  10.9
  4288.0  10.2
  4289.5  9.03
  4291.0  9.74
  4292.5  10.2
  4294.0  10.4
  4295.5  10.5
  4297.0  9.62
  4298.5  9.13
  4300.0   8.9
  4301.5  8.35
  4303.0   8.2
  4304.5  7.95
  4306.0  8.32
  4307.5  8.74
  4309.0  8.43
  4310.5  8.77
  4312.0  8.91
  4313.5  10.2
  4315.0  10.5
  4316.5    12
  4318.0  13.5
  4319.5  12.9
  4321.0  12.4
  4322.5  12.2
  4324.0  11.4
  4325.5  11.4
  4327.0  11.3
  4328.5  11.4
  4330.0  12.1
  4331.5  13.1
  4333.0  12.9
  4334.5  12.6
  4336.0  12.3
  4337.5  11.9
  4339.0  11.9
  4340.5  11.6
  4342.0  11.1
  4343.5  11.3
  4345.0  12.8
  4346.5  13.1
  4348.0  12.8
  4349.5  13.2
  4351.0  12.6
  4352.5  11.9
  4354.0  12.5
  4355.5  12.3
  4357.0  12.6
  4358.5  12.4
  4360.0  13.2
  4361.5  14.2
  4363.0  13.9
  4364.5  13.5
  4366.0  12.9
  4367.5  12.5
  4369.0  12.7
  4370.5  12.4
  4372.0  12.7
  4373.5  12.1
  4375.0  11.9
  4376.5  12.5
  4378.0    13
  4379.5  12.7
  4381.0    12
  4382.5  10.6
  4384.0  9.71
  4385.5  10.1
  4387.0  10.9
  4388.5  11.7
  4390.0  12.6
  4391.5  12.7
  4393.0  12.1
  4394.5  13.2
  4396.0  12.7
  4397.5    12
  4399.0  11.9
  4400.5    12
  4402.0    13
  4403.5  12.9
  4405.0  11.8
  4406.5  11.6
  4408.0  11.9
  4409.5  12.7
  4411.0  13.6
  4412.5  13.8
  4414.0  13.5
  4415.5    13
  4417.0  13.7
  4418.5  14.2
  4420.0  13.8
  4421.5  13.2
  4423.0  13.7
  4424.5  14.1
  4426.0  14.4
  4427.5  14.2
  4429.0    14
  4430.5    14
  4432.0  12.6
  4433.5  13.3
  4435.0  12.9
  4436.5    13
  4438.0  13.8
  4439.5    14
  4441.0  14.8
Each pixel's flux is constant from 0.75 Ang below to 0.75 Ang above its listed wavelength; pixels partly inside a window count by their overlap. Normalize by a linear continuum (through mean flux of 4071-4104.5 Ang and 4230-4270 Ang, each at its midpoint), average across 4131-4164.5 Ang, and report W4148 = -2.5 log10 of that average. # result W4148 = 0.06 mag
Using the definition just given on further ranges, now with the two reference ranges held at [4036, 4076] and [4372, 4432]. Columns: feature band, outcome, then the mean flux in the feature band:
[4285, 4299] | 0.17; 10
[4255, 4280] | 0.09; 10.6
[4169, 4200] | 0.13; 9.61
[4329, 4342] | -0.01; 12.2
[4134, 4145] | 0.08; 9.73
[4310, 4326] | 0.06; 11.3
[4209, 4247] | 0.07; 10.5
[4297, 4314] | 0.33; 8.74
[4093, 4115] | 0.06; 9.61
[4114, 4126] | -0.01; 10.4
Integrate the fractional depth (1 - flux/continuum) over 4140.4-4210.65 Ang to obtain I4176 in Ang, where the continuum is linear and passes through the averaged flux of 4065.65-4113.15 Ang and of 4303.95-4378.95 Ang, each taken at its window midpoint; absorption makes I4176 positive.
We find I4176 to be 6.88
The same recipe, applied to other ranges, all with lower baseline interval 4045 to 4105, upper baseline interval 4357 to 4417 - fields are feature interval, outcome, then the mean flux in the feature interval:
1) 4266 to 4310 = 7.12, 9.74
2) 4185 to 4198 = 1.23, 9.81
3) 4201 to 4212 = 0.70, 10.3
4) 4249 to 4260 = 0.56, 10.8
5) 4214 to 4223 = 0.12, 10.9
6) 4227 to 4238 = 1.35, 9.8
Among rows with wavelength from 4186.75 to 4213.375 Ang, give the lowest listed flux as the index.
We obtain 8.2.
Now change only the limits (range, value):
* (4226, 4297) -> 8.81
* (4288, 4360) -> 7.95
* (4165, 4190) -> 8.96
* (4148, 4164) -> 8.83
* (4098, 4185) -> 8.15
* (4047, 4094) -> 8.34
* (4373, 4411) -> 9.71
